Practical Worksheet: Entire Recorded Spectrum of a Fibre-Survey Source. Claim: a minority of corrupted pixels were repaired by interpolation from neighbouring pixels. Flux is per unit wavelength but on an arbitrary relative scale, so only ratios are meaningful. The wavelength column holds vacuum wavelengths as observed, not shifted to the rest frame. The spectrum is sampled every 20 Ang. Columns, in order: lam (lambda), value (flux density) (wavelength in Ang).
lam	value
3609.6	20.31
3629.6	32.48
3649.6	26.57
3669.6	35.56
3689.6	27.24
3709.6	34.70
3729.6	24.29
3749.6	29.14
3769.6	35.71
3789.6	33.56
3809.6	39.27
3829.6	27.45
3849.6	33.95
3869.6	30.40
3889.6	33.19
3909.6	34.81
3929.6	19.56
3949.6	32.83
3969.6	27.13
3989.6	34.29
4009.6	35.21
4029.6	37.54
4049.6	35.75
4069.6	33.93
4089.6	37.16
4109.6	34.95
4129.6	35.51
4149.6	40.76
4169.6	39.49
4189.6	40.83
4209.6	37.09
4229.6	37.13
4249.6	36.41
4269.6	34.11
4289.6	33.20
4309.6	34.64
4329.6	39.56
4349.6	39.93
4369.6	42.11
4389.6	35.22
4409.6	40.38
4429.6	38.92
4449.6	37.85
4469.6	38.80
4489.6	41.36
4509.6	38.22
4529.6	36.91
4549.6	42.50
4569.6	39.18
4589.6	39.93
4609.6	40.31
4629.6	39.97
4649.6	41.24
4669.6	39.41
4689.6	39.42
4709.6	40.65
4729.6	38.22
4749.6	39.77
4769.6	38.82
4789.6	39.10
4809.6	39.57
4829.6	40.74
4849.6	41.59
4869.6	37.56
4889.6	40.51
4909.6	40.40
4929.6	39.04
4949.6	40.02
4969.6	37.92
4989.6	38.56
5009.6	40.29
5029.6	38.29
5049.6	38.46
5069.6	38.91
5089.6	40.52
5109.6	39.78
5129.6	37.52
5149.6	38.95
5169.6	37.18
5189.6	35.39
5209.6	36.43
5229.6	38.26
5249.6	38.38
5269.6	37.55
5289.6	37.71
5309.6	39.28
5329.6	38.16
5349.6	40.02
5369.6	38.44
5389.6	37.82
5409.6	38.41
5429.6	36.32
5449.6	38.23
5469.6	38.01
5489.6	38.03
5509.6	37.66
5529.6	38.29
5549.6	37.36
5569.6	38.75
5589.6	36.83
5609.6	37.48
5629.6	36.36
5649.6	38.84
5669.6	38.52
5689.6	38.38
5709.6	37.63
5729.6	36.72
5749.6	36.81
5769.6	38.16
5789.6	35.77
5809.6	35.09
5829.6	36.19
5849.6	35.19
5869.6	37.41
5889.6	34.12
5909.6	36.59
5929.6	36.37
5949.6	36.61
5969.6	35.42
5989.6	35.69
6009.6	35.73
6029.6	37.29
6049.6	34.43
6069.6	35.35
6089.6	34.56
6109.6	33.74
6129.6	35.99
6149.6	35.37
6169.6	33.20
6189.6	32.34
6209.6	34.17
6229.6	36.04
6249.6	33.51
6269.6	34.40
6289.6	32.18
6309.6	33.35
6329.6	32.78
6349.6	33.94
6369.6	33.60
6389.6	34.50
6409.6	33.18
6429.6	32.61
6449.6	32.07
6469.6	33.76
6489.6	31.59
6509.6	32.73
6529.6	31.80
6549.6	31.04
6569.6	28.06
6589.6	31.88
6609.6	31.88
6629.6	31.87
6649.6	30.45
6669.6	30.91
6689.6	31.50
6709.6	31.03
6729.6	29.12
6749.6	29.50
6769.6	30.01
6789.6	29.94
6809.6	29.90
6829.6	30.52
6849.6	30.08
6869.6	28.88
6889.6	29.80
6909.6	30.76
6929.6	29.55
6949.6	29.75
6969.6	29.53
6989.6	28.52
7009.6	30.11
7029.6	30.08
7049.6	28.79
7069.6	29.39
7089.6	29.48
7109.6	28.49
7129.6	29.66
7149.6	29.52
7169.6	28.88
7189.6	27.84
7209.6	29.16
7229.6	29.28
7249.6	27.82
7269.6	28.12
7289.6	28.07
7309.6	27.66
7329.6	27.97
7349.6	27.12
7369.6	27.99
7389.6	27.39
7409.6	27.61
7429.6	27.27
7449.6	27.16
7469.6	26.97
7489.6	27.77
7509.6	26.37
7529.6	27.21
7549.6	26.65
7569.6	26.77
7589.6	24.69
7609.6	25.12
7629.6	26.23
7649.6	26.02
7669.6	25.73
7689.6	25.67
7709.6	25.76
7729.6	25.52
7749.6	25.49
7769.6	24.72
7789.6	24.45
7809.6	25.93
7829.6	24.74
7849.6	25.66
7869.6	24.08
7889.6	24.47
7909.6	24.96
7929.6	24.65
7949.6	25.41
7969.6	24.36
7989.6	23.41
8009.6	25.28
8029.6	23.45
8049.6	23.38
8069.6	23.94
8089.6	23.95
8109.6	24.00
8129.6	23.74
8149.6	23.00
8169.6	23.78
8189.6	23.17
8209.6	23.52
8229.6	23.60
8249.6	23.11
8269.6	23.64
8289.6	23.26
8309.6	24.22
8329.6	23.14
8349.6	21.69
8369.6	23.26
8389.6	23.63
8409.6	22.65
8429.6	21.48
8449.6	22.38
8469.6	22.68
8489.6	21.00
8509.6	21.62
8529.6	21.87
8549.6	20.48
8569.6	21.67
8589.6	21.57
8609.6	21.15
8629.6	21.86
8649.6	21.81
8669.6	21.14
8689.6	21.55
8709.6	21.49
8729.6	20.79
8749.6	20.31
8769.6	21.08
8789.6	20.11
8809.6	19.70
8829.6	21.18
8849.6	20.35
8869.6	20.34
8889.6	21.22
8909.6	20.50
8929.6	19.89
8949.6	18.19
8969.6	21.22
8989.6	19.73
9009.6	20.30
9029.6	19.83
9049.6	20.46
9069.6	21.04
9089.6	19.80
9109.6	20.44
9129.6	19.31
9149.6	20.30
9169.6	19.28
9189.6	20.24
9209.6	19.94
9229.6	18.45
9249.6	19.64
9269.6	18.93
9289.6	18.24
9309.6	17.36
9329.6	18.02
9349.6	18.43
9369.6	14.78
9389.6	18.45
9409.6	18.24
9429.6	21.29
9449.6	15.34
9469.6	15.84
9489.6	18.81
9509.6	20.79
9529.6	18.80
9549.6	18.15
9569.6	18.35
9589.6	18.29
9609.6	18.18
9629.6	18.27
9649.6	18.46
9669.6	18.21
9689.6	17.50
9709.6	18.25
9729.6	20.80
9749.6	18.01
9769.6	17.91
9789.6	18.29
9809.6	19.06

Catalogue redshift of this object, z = 0.00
